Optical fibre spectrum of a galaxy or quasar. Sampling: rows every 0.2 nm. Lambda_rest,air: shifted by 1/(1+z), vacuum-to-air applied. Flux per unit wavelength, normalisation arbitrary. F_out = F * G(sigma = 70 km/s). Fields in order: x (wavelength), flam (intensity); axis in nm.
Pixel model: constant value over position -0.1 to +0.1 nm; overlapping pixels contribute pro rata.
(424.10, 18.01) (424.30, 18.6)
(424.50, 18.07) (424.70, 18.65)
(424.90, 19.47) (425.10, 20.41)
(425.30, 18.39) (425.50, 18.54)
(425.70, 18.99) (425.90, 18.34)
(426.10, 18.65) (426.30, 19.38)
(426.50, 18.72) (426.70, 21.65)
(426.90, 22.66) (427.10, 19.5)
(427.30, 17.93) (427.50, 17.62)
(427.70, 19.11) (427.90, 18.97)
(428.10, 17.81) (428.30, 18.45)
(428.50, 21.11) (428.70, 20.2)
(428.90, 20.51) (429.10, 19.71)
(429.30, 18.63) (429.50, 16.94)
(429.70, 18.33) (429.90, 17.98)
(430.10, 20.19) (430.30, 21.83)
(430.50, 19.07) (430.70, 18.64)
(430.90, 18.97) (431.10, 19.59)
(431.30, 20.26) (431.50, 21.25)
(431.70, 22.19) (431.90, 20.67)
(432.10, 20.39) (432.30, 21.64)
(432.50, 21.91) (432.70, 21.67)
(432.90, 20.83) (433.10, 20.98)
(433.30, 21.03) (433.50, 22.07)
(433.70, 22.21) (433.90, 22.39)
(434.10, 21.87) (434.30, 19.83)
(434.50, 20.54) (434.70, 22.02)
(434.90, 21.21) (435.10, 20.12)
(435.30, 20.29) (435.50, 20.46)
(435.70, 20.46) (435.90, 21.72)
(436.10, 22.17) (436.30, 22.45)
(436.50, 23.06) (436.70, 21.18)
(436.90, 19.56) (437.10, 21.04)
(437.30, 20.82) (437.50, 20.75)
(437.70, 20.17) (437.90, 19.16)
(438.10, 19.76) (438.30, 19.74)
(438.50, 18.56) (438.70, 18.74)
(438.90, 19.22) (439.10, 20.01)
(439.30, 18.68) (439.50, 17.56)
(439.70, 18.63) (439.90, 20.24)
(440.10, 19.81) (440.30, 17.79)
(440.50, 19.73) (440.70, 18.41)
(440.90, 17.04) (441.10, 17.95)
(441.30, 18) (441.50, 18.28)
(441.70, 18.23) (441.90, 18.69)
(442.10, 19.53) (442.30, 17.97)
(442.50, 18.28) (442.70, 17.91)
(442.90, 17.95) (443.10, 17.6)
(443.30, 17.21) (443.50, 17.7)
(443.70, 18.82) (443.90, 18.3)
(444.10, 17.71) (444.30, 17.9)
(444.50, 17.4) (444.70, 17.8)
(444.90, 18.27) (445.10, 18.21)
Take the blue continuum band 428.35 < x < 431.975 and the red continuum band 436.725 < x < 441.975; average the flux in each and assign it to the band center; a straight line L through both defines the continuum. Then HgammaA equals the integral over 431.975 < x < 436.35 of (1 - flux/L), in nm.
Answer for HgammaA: -0.401 nm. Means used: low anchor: 19.8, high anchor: 19.1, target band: 21.3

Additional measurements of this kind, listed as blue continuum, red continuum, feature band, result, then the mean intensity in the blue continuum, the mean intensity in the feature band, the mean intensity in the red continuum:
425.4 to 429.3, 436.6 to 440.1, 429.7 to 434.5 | -0.304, 19.3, 20.7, 19.6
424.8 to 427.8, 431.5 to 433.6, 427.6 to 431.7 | 0.189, 19.3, 19.4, 21.3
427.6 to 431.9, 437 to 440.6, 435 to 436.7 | -0.161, 19.5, 21.3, 19.5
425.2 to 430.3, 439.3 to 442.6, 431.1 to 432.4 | -0.135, 19.2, 21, 18.5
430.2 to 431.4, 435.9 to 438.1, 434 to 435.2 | -0.025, 19.7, 20.9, 21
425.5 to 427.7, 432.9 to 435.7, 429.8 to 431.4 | 0.054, 19.3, 19.6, 21.1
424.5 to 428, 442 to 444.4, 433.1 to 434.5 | -0.206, 19.2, 21.5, 18.1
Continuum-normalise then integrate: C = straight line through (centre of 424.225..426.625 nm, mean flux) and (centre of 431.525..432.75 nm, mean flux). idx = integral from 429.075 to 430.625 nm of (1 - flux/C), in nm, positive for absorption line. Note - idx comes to 0.11 nm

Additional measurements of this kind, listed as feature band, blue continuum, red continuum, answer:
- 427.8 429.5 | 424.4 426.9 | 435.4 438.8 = 0.03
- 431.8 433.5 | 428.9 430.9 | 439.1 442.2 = -0.20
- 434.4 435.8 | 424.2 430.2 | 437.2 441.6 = -0.12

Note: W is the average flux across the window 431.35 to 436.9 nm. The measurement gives 21.3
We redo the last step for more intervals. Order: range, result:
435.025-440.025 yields 20.2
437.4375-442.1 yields 18.9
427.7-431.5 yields 19.3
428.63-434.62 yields 20.4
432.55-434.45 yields 21.4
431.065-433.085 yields 21.1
